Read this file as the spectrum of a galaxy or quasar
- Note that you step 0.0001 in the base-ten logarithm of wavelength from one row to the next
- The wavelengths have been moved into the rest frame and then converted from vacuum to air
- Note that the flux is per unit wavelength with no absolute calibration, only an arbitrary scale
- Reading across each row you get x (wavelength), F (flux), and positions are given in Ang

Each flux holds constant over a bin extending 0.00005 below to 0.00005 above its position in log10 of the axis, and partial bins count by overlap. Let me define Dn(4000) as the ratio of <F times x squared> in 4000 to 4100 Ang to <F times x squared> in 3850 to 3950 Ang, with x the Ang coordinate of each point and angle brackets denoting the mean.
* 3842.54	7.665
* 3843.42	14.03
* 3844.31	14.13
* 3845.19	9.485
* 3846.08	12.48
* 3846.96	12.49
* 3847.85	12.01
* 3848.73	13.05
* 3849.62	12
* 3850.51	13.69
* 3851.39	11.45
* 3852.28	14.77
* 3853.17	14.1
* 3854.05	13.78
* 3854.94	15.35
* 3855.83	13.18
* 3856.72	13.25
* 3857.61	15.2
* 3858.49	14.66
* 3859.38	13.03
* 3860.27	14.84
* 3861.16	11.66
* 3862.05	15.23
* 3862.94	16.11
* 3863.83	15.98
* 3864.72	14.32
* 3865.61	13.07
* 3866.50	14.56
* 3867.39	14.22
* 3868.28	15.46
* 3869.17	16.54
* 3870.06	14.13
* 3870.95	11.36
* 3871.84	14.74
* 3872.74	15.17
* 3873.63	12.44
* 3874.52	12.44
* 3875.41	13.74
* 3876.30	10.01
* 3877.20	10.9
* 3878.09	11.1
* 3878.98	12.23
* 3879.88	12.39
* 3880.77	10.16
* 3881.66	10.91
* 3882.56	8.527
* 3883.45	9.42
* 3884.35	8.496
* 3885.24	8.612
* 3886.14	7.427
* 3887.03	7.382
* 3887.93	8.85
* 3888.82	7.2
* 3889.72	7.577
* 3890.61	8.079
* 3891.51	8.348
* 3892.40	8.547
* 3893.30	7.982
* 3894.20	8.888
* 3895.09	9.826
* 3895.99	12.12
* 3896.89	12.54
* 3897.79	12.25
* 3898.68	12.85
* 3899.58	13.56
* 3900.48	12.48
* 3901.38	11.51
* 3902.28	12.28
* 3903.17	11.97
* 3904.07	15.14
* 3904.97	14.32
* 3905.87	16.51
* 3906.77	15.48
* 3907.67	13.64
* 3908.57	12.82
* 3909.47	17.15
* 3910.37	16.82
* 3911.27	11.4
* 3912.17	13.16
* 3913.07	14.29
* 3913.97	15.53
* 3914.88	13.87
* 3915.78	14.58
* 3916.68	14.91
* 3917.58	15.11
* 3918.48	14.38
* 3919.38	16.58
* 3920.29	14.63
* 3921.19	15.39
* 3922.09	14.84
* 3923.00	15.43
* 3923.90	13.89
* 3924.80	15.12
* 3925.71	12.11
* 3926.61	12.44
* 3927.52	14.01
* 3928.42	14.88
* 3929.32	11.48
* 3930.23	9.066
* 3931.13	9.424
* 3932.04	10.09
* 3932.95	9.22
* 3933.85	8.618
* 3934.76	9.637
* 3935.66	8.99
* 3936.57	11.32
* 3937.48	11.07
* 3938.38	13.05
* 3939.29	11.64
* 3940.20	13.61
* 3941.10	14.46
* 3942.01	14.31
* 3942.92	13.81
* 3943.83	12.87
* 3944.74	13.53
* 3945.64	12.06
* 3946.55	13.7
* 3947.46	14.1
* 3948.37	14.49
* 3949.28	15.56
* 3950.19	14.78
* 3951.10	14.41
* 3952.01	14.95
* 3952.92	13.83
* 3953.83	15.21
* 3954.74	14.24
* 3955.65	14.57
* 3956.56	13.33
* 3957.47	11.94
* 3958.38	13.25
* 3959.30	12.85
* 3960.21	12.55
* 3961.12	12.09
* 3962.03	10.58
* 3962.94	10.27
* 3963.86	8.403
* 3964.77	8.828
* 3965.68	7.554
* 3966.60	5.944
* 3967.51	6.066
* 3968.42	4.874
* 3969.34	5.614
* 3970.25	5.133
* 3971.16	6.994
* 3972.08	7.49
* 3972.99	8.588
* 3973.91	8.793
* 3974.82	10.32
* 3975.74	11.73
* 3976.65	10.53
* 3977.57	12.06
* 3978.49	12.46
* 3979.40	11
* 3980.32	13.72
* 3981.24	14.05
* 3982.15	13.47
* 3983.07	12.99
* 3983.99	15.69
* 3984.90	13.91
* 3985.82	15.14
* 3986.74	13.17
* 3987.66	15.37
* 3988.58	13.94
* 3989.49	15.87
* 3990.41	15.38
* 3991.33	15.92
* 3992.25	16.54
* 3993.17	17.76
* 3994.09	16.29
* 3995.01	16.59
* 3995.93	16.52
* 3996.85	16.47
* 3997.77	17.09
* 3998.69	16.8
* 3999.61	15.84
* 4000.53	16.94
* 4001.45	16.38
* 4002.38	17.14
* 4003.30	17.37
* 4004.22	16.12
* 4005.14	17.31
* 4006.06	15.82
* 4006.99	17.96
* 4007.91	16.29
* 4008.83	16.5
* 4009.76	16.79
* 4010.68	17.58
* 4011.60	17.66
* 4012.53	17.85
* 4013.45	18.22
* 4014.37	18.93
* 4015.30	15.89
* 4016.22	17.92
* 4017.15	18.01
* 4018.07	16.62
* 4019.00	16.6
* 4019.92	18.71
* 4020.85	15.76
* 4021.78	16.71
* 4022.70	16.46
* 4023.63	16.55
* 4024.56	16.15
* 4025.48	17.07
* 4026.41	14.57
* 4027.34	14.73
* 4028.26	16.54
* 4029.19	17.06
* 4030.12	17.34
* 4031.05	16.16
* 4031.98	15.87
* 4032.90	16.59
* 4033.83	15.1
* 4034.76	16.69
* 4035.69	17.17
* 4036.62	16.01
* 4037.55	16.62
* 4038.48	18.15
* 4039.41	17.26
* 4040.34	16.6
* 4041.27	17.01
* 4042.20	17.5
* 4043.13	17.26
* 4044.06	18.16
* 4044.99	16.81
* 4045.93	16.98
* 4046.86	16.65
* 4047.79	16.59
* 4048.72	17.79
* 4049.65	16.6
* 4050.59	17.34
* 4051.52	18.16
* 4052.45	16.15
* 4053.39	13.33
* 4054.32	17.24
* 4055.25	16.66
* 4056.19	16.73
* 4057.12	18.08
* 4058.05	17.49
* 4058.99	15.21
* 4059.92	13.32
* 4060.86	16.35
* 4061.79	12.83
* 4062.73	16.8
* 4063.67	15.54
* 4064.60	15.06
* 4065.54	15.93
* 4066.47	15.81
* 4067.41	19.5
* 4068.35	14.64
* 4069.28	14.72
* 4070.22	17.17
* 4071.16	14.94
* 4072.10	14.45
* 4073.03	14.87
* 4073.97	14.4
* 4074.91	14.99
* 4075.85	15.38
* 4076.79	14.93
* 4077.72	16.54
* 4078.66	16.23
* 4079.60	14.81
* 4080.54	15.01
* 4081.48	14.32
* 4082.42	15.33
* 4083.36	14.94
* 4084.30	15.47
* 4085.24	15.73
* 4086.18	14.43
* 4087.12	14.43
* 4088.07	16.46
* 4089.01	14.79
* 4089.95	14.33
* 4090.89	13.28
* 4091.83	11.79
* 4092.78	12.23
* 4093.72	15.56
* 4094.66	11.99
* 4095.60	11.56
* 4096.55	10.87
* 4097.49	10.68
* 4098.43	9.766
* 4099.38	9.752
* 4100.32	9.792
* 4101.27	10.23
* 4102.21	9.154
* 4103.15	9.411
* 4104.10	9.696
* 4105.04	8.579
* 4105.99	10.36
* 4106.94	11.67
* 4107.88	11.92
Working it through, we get 1.3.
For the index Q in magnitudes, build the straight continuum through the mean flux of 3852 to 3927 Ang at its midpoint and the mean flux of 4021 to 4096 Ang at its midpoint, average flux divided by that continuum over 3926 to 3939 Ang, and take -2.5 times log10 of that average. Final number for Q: 0.231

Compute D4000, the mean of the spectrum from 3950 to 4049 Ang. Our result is 14.7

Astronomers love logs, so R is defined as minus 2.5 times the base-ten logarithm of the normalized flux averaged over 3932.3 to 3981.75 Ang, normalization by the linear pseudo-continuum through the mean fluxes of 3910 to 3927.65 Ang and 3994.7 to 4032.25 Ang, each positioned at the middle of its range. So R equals 0.32 mag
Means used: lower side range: 14.4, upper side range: 16.8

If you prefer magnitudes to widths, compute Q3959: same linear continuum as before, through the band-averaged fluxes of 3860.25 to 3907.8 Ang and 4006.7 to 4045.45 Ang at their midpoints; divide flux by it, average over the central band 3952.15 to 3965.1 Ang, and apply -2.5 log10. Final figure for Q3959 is 0.17 mag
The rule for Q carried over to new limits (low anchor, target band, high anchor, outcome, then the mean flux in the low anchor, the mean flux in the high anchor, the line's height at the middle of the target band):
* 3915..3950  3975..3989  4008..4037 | 0.14 mag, 13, 16.8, 15.1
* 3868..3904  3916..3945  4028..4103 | -0.07 mag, 11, 15.2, 12.1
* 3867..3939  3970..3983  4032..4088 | 0.30 mag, 12.2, 16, 14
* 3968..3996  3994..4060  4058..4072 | -0.19 mag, 12.5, 15.6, 14.2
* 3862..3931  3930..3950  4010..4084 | 0.14 mag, 12.6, 16.3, 13.7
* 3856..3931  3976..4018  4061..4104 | -0.18 mag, 12.7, 14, 13.4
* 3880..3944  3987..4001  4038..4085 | -0.14 mag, 12.1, 16.1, 14.3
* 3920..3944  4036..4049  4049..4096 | -0.17 mag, 12.4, 15.3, 14.7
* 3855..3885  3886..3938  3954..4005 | 0.06 mag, 13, 12.8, 12.9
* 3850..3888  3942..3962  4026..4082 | 0.04 mag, 12.7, 16.1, 14.2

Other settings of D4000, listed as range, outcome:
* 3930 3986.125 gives 11.5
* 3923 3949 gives 12.3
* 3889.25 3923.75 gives 13.1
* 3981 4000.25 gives 15.5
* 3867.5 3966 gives 12.4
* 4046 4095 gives 15.5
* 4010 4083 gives 16.4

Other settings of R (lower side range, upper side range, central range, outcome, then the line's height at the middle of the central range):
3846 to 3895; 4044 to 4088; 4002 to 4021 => -0.167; 14.8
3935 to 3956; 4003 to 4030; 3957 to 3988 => 0.355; 14.8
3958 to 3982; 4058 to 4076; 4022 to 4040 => -0.230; 13.3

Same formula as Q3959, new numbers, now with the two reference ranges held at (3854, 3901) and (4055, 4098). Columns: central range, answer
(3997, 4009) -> -0.209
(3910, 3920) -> -0.168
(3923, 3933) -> 0.038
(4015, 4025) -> -0.197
